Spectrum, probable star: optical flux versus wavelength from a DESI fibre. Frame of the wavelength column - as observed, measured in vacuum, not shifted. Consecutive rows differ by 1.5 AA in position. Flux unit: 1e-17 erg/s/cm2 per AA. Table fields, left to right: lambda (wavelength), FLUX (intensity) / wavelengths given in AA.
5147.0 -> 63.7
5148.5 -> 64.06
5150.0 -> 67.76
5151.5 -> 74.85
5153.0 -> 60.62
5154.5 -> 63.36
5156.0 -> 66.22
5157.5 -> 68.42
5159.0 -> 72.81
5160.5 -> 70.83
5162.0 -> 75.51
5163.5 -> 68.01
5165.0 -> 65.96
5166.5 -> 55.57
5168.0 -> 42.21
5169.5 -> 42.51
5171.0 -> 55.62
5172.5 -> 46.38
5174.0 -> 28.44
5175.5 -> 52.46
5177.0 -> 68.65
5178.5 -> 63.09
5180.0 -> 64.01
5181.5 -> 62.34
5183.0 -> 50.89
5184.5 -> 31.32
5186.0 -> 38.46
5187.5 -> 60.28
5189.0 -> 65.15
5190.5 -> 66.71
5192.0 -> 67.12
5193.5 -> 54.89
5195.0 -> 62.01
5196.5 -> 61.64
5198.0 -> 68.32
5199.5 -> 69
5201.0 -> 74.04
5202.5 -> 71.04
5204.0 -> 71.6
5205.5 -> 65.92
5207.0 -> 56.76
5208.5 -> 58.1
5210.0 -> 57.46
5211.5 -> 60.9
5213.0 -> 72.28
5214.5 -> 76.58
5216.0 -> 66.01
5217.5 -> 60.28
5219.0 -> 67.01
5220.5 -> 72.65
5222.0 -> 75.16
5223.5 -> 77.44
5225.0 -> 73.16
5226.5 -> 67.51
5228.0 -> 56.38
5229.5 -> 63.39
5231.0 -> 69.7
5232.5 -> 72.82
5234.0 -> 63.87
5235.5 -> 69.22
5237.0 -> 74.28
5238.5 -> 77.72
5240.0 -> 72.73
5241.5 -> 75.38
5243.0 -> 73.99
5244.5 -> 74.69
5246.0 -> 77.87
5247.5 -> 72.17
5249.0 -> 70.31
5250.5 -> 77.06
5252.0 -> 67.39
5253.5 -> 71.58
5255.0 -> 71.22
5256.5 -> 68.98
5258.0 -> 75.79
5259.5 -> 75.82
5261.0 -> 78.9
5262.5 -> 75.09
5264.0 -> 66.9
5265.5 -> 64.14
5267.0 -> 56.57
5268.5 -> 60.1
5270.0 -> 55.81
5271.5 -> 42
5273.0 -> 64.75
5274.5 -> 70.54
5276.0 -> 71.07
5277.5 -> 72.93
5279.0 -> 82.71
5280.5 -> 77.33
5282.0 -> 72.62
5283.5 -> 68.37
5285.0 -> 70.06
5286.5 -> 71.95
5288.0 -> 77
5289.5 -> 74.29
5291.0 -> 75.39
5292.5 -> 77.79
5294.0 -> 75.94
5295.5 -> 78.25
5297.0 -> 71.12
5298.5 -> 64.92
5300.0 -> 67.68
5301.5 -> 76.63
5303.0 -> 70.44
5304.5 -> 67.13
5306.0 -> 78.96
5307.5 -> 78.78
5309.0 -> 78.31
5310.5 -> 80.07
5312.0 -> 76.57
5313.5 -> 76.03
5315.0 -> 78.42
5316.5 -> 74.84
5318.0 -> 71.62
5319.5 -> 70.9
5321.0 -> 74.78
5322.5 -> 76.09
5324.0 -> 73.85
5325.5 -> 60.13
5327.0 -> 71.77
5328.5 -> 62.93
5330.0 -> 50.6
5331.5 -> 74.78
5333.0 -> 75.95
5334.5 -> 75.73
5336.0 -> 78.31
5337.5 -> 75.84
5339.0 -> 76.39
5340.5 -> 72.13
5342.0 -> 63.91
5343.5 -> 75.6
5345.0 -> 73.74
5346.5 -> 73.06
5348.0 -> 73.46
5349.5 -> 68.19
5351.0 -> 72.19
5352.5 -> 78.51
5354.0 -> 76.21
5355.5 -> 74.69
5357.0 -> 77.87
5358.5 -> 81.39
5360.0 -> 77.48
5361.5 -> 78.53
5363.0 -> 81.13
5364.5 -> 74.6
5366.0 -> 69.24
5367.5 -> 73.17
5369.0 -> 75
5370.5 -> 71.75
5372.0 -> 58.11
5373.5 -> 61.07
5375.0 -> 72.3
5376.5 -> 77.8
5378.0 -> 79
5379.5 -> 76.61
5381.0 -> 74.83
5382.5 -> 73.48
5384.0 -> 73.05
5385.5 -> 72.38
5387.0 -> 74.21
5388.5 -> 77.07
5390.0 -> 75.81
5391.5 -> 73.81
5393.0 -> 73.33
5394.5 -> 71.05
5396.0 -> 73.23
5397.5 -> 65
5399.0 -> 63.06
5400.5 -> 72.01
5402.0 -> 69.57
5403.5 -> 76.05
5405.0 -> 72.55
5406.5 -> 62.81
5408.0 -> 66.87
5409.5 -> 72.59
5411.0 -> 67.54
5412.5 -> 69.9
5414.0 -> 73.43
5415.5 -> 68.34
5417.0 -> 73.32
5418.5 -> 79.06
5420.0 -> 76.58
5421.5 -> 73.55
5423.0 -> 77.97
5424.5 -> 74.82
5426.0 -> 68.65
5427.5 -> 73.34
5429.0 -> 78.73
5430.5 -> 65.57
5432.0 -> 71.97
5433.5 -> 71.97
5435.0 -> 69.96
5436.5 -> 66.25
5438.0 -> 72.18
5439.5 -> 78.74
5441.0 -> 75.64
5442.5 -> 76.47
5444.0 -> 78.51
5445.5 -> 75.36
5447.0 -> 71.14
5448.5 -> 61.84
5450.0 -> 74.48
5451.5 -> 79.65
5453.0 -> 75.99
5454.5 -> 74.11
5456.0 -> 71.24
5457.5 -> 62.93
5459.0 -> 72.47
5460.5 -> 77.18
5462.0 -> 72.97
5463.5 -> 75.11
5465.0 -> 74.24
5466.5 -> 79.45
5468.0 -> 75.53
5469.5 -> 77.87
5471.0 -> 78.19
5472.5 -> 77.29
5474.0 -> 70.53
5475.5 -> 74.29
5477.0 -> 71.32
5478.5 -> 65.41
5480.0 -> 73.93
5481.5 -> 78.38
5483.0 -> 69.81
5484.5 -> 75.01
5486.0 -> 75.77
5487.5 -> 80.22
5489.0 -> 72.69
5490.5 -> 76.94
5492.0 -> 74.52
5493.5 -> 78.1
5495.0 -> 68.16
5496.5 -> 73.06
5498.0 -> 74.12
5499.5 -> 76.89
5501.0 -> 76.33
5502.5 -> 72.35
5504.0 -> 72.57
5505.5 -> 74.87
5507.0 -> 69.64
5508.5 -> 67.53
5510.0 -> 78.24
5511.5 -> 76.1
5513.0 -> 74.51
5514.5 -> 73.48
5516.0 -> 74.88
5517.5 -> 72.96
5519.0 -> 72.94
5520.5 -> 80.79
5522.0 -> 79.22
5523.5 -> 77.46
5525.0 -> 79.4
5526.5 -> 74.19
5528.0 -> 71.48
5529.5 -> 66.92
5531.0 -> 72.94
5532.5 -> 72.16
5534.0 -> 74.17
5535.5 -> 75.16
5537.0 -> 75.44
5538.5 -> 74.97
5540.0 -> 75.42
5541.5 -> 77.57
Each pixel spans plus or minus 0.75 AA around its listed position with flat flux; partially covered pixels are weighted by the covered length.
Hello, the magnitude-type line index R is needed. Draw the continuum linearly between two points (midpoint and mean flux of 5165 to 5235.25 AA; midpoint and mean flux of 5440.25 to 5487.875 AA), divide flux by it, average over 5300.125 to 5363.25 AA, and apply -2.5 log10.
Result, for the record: -0.09 mag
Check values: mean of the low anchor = 61.6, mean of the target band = 73.8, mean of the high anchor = 74.1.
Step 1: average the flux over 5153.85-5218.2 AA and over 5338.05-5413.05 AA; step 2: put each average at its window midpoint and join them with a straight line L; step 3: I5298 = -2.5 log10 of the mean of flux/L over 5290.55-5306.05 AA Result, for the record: -0.08 mag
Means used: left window 60.9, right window 72.7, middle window 72.8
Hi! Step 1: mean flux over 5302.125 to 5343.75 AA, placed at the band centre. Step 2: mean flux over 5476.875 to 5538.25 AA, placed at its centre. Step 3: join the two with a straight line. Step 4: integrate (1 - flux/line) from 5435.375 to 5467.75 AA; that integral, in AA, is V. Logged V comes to 0.1 AA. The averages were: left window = 72.9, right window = 74.2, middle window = 73.6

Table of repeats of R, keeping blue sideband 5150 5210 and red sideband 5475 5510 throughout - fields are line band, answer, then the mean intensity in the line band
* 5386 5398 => -0.06 mag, 73.1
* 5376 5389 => -0.09 mag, 75.3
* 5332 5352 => -0.09 mag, 73.5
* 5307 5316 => -0.18 mag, 77.9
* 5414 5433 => -0.04 mag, 73.5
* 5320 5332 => -0.02 mag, 68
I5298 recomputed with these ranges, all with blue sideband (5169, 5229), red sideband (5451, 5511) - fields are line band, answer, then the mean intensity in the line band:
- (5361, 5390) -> -0.06 mag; 73.4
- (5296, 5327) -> -0.11 mag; 73.4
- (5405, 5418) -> 0.02 mag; 69.7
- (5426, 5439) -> 0.01 mag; 71.2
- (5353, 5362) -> -0.13 mag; 77.7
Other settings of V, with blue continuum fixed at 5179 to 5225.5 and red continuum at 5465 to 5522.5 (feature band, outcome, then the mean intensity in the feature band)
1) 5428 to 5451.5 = -0.1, 72.8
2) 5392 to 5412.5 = 0.4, 69.7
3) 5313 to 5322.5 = -0.9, 74.5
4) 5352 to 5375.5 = -1.4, 73.8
